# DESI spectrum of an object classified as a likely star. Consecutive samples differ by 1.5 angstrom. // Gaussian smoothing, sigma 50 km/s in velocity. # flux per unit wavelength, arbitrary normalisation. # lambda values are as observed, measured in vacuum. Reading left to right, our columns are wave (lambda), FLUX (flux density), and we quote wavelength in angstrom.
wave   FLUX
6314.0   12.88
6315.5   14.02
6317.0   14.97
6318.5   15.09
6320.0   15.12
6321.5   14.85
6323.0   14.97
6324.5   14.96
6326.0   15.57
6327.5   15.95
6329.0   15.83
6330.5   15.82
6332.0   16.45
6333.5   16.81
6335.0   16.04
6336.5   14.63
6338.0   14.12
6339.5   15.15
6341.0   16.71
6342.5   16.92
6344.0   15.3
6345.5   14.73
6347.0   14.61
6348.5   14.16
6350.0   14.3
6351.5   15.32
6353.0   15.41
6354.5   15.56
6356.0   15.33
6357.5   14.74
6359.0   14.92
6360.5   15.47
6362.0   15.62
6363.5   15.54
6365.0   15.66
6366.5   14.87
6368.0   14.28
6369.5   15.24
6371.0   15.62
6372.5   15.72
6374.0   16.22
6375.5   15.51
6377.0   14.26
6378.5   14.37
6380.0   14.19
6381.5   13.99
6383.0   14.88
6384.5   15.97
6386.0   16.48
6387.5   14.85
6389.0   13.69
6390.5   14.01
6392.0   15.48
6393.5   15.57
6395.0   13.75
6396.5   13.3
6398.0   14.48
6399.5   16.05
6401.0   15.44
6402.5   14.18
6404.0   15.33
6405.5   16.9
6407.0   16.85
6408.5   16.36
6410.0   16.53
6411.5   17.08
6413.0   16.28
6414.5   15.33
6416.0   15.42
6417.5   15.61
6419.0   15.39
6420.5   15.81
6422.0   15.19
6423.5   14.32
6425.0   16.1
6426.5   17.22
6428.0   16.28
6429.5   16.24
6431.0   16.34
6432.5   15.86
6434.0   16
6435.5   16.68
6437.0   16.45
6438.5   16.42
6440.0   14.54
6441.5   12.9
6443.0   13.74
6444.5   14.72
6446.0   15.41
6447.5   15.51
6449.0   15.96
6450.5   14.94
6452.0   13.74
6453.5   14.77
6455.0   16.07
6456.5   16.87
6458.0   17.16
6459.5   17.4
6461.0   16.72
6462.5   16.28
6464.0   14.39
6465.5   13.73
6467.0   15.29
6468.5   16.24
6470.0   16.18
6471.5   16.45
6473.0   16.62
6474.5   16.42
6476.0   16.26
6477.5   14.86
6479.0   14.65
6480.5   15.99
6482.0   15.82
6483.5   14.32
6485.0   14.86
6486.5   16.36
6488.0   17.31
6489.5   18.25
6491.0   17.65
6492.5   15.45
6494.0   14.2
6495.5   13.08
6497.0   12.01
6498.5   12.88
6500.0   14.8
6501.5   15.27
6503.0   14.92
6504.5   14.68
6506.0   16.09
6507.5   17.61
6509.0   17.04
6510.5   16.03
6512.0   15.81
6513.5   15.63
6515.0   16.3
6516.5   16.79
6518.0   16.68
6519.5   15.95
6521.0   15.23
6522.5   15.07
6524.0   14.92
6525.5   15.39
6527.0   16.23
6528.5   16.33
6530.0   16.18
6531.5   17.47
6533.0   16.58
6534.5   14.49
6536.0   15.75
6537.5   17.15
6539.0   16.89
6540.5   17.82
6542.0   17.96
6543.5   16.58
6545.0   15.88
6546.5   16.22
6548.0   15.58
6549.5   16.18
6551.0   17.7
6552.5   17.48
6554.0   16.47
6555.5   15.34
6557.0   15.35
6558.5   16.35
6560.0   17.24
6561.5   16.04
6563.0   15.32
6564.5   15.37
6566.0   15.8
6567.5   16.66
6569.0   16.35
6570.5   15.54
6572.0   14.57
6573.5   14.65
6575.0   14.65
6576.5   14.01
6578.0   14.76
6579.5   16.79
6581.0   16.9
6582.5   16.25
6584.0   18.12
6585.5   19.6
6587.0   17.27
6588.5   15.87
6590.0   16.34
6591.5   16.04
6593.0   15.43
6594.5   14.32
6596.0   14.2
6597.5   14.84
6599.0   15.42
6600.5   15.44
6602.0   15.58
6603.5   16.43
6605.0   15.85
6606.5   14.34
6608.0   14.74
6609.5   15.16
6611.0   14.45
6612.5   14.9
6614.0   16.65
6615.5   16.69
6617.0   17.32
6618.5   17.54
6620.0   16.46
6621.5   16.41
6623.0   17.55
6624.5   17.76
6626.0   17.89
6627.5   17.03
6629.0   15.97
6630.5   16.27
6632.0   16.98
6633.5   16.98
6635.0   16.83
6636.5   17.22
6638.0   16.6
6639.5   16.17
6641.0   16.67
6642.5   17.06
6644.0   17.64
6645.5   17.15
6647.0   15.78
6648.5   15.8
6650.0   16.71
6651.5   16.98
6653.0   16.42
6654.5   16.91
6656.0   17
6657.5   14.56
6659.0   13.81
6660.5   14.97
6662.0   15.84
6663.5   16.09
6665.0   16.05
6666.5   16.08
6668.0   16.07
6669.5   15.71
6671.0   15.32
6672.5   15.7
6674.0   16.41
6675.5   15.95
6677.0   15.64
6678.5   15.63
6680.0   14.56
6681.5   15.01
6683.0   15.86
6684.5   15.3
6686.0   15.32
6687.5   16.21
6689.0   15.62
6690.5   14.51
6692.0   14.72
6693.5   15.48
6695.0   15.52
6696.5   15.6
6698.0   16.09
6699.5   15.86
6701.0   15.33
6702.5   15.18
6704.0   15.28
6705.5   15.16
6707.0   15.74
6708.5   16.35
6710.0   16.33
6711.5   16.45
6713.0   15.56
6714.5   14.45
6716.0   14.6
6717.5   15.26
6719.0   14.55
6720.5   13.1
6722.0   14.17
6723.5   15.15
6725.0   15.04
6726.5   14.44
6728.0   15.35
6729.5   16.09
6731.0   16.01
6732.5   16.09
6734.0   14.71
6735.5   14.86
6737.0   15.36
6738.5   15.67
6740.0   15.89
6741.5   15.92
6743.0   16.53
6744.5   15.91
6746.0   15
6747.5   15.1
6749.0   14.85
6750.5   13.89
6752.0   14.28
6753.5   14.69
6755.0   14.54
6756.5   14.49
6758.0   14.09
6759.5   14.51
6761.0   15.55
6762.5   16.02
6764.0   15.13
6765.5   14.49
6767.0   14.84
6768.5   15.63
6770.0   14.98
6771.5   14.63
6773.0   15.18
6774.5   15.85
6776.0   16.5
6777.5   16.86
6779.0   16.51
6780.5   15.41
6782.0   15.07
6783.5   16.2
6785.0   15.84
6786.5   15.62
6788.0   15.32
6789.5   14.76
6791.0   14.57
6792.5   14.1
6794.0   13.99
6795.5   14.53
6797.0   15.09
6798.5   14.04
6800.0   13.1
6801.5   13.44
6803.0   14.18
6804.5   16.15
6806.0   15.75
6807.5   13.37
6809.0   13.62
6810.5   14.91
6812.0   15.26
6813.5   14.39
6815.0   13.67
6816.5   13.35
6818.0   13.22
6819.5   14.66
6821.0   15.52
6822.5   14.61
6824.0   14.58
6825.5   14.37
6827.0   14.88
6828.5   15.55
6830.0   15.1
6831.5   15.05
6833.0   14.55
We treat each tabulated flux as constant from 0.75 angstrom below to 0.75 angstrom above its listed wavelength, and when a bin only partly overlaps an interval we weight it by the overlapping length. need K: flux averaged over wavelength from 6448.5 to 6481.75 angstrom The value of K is 15.8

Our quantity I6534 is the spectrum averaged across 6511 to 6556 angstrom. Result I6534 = 16.3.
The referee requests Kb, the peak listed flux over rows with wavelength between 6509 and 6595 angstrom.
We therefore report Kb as 19.6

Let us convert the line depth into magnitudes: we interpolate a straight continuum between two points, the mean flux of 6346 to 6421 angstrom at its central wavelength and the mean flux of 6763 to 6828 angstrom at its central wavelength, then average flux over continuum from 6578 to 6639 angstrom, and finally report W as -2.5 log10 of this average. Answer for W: -0.09 mag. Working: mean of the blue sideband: 15.2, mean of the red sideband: 14.8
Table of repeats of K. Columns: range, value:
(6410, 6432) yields 15.9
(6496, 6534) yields 15.7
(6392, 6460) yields 15.6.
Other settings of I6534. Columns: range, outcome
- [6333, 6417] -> 15.3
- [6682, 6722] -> 15.3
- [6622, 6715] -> 16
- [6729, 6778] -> 15.3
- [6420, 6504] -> 15.5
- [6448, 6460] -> 15.8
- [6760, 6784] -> 15.5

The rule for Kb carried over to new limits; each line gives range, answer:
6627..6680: 17.64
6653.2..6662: 17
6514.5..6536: 17.47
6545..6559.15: 17.7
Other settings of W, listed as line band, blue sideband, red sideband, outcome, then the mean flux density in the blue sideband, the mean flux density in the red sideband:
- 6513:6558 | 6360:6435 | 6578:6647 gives -0.02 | 15.4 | 16.4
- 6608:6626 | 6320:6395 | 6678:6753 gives -0.08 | 15.2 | 15.3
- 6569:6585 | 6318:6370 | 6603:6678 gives 0.02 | 15.3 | 16.2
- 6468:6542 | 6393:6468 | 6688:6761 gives -0.02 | 15.6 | 15.2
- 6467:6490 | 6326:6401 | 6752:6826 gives -0.06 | 15.2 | 14.8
